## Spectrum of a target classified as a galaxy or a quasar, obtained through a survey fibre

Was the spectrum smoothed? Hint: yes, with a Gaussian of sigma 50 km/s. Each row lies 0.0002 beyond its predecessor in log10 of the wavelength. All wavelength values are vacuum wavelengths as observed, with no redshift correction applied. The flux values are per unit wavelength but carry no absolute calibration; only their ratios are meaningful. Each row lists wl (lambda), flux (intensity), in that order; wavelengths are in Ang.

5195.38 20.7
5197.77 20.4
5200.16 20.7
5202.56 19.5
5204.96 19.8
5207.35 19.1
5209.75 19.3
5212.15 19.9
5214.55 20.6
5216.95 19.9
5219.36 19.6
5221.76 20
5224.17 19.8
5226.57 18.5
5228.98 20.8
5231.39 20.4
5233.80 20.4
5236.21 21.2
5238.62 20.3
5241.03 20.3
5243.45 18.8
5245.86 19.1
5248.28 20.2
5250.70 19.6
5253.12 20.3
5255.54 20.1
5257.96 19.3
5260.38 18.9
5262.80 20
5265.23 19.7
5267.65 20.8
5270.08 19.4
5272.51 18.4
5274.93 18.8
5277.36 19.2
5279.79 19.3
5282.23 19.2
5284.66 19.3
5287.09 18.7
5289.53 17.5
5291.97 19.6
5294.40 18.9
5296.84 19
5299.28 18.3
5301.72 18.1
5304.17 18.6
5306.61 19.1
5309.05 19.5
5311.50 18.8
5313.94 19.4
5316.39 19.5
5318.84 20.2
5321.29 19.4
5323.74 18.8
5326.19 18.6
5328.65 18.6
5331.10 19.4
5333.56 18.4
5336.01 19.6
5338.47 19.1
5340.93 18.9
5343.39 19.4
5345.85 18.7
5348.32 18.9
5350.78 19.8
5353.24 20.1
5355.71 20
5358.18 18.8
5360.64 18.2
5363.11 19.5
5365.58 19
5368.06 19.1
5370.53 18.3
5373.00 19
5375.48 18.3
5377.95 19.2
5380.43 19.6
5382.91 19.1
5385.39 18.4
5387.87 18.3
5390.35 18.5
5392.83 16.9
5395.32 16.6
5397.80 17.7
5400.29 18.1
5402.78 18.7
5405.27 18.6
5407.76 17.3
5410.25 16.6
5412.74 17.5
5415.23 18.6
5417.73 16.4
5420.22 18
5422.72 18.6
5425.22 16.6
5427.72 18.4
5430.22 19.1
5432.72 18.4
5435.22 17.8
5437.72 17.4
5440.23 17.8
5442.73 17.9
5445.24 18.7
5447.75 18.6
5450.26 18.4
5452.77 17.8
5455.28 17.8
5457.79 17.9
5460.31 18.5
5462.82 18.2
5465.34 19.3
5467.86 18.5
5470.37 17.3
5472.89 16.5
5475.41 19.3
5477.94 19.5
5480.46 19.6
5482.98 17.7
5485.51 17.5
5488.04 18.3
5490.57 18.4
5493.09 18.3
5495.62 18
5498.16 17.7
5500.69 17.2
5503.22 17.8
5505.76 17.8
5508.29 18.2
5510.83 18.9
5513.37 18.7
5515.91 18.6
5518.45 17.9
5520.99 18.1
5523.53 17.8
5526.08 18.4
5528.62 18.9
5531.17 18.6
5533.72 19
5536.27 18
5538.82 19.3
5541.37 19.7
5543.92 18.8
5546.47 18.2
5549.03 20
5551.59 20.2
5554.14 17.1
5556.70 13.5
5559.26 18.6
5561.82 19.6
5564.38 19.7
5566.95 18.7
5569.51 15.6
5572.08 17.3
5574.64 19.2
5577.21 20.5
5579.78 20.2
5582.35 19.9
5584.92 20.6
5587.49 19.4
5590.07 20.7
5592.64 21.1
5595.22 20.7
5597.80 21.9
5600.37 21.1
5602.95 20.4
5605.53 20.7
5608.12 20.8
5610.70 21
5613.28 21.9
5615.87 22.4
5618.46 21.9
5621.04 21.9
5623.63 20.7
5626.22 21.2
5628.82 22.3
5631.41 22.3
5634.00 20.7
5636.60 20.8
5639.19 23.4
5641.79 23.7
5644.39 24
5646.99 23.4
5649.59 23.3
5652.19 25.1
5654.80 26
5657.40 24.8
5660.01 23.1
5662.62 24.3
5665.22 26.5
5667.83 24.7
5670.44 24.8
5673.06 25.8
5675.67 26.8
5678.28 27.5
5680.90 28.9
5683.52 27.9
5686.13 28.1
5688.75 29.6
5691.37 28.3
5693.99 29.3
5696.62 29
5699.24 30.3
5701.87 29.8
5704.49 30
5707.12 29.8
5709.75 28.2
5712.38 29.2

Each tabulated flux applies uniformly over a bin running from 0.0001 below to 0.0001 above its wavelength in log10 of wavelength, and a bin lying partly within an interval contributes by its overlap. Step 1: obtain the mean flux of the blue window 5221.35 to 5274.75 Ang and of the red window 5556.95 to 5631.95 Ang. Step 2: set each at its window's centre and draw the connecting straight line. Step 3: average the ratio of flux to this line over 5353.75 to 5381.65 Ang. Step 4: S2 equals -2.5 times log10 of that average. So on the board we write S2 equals 0.05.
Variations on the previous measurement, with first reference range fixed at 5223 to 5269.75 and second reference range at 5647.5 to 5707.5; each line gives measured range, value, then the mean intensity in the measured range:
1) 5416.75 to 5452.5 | 0.27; 18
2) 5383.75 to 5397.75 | 0.25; 17.8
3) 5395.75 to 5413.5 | 0.26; 17.7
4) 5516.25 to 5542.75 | 0.30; 18.6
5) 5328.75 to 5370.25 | 0.13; 19.1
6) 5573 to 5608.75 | 0.24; 20.5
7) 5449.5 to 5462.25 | 0.28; 18.1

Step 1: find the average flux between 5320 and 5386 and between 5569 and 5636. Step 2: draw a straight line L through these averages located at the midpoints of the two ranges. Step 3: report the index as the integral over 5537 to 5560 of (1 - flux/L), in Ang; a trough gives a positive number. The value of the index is 2.2 Ang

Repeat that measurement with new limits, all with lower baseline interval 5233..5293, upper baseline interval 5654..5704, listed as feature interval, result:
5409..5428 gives 4.1 Ang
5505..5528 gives 5.6 Ang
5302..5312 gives 0.7 Ang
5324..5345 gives 1.9 Ang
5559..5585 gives 6.4 Ang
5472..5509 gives 8.7 Ang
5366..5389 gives 3.0 Ang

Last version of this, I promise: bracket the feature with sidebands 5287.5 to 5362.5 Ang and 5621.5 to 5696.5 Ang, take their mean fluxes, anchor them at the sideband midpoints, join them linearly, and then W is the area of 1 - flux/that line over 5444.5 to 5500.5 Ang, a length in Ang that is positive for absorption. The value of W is 8.8 Ang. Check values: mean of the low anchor 19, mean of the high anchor 24.9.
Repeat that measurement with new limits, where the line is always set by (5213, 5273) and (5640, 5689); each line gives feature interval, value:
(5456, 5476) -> 4.2 Ang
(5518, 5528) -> 2.3 Ang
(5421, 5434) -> 2.4 Ang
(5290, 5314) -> 2.1 Ang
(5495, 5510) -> 3.6 Ang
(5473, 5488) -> 3.0 Ang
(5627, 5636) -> 1.2 Ang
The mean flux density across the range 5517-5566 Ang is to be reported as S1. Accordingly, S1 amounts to 18.5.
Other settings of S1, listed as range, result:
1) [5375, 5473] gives 18.1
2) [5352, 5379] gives 19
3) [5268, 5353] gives 19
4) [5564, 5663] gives 21.5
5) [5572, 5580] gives 19.5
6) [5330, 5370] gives 19.2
